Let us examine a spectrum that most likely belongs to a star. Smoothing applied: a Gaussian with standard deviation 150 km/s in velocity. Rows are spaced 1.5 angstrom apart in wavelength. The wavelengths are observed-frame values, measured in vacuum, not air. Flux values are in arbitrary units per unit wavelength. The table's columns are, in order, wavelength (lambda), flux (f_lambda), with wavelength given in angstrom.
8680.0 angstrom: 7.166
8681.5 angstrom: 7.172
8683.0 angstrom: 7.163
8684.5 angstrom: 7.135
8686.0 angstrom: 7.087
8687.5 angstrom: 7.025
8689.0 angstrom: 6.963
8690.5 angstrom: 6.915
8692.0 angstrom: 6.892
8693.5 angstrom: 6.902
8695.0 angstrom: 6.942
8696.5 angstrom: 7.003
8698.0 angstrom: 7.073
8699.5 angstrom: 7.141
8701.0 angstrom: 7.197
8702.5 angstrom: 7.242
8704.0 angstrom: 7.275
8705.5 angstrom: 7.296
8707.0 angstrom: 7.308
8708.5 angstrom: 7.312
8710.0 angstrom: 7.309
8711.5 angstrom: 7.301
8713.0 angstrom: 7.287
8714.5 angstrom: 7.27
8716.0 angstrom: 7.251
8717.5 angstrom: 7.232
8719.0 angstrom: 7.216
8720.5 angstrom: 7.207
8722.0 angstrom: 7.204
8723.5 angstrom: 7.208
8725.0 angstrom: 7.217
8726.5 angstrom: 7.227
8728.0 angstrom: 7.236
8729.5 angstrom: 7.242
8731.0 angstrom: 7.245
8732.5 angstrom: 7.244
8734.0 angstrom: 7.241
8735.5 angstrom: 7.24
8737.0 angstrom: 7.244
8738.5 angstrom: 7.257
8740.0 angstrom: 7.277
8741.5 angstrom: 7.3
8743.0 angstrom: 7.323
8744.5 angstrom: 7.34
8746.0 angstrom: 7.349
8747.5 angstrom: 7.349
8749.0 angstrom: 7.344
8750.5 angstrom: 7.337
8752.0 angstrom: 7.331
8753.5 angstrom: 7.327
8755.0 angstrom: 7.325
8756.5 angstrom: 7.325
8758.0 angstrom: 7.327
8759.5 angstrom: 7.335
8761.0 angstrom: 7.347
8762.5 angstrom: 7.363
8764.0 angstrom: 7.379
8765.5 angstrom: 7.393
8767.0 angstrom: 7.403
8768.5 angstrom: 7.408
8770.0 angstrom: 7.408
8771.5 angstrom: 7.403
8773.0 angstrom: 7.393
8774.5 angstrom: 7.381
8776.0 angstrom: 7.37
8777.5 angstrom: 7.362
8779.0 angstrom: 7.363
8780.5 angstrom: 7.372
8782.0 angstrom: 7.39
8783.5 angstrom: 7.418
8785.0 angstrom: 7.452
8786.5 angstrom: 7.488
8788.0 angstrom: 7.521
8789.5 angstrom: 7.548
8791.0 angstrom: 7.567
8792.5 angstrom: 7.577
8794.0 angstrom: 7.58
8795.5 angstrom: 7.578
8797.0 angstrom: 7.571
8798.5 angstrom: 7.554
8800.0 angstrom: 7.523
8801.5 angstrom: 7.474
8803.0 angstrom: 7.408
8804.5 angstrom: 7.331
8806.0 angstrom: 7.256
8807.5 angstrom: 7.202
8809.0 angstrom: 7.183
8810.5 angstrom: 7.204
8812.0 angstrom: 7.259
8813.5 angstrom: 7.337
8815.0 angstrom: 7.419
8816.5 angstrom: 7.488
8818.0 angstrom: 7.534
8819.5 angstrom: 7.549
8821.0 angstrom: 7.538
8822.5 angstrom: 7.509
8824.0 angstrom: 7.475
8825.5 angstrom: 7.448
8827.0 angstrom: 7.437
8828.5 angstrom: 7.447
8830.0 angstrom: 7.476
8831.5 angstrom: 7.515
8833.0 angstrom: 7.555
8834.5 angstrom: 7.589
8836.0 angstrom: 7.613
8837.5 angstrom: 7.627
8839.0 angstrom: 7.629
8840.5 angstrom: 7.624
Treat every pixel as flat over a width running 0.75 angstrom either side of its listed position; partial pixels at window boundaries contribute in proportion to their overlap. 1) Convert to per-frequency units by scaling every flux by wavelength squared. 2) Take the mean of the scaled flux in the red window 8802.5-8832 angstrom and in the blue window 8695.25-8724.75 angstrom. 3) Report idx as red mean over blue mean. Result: 1.05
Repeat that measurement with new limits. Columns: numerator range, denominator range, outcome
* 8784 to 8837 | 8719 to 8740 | 1.05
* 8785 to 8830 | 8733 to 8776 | 1.03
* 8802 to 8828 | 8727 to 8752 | 1.03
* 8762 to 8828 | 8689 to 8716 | 1.06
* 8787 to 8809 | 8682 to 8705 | 1.08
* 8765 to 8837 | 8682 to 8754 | 1.05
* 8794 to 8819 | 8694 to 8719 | 1.05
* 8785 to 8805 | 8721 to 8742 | 1.05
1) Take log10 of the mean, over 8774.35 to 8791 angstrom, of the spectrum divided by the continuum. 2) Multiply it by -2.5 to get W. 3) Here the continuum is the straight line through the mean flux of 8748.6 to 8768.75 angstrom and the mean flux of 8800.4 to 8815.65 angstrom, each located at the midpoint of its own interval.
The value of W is -0.015 mag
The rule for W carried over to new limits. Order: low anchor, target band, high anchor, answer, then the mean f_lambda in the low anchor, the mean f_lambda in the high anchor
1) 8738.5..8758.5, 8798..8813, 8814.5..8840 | 0.019 mag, 7.32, 7.52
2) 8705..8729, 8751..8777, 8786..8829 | -0.002 mag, 7.25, 7.45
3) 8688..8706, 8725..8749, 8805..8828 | -0.015 mag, 7.07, 7.39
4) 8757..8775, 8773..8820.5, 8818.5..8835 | 0.002 mag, 7.38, 7.5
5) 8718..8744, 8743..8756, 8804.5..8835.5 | -0.008 mag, 7.24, 7.42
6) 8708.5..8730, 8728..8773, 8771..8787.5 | 0.000 mag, 7.25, 7.4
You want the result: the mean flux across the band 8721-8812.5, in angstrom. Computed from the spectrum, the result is 7.36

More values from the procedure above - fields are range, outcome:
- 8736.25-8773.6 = 7.34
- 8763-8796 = 7.44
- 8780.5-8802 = 7.51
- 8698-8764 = 7.28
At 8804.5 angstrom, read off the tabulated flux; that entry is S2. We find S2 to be 7.331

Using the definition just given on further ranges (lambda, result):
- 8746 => 7.349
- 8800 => 7.523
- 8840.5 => 7.624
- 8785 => 7.452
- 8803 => 7.408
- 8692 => 6.892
